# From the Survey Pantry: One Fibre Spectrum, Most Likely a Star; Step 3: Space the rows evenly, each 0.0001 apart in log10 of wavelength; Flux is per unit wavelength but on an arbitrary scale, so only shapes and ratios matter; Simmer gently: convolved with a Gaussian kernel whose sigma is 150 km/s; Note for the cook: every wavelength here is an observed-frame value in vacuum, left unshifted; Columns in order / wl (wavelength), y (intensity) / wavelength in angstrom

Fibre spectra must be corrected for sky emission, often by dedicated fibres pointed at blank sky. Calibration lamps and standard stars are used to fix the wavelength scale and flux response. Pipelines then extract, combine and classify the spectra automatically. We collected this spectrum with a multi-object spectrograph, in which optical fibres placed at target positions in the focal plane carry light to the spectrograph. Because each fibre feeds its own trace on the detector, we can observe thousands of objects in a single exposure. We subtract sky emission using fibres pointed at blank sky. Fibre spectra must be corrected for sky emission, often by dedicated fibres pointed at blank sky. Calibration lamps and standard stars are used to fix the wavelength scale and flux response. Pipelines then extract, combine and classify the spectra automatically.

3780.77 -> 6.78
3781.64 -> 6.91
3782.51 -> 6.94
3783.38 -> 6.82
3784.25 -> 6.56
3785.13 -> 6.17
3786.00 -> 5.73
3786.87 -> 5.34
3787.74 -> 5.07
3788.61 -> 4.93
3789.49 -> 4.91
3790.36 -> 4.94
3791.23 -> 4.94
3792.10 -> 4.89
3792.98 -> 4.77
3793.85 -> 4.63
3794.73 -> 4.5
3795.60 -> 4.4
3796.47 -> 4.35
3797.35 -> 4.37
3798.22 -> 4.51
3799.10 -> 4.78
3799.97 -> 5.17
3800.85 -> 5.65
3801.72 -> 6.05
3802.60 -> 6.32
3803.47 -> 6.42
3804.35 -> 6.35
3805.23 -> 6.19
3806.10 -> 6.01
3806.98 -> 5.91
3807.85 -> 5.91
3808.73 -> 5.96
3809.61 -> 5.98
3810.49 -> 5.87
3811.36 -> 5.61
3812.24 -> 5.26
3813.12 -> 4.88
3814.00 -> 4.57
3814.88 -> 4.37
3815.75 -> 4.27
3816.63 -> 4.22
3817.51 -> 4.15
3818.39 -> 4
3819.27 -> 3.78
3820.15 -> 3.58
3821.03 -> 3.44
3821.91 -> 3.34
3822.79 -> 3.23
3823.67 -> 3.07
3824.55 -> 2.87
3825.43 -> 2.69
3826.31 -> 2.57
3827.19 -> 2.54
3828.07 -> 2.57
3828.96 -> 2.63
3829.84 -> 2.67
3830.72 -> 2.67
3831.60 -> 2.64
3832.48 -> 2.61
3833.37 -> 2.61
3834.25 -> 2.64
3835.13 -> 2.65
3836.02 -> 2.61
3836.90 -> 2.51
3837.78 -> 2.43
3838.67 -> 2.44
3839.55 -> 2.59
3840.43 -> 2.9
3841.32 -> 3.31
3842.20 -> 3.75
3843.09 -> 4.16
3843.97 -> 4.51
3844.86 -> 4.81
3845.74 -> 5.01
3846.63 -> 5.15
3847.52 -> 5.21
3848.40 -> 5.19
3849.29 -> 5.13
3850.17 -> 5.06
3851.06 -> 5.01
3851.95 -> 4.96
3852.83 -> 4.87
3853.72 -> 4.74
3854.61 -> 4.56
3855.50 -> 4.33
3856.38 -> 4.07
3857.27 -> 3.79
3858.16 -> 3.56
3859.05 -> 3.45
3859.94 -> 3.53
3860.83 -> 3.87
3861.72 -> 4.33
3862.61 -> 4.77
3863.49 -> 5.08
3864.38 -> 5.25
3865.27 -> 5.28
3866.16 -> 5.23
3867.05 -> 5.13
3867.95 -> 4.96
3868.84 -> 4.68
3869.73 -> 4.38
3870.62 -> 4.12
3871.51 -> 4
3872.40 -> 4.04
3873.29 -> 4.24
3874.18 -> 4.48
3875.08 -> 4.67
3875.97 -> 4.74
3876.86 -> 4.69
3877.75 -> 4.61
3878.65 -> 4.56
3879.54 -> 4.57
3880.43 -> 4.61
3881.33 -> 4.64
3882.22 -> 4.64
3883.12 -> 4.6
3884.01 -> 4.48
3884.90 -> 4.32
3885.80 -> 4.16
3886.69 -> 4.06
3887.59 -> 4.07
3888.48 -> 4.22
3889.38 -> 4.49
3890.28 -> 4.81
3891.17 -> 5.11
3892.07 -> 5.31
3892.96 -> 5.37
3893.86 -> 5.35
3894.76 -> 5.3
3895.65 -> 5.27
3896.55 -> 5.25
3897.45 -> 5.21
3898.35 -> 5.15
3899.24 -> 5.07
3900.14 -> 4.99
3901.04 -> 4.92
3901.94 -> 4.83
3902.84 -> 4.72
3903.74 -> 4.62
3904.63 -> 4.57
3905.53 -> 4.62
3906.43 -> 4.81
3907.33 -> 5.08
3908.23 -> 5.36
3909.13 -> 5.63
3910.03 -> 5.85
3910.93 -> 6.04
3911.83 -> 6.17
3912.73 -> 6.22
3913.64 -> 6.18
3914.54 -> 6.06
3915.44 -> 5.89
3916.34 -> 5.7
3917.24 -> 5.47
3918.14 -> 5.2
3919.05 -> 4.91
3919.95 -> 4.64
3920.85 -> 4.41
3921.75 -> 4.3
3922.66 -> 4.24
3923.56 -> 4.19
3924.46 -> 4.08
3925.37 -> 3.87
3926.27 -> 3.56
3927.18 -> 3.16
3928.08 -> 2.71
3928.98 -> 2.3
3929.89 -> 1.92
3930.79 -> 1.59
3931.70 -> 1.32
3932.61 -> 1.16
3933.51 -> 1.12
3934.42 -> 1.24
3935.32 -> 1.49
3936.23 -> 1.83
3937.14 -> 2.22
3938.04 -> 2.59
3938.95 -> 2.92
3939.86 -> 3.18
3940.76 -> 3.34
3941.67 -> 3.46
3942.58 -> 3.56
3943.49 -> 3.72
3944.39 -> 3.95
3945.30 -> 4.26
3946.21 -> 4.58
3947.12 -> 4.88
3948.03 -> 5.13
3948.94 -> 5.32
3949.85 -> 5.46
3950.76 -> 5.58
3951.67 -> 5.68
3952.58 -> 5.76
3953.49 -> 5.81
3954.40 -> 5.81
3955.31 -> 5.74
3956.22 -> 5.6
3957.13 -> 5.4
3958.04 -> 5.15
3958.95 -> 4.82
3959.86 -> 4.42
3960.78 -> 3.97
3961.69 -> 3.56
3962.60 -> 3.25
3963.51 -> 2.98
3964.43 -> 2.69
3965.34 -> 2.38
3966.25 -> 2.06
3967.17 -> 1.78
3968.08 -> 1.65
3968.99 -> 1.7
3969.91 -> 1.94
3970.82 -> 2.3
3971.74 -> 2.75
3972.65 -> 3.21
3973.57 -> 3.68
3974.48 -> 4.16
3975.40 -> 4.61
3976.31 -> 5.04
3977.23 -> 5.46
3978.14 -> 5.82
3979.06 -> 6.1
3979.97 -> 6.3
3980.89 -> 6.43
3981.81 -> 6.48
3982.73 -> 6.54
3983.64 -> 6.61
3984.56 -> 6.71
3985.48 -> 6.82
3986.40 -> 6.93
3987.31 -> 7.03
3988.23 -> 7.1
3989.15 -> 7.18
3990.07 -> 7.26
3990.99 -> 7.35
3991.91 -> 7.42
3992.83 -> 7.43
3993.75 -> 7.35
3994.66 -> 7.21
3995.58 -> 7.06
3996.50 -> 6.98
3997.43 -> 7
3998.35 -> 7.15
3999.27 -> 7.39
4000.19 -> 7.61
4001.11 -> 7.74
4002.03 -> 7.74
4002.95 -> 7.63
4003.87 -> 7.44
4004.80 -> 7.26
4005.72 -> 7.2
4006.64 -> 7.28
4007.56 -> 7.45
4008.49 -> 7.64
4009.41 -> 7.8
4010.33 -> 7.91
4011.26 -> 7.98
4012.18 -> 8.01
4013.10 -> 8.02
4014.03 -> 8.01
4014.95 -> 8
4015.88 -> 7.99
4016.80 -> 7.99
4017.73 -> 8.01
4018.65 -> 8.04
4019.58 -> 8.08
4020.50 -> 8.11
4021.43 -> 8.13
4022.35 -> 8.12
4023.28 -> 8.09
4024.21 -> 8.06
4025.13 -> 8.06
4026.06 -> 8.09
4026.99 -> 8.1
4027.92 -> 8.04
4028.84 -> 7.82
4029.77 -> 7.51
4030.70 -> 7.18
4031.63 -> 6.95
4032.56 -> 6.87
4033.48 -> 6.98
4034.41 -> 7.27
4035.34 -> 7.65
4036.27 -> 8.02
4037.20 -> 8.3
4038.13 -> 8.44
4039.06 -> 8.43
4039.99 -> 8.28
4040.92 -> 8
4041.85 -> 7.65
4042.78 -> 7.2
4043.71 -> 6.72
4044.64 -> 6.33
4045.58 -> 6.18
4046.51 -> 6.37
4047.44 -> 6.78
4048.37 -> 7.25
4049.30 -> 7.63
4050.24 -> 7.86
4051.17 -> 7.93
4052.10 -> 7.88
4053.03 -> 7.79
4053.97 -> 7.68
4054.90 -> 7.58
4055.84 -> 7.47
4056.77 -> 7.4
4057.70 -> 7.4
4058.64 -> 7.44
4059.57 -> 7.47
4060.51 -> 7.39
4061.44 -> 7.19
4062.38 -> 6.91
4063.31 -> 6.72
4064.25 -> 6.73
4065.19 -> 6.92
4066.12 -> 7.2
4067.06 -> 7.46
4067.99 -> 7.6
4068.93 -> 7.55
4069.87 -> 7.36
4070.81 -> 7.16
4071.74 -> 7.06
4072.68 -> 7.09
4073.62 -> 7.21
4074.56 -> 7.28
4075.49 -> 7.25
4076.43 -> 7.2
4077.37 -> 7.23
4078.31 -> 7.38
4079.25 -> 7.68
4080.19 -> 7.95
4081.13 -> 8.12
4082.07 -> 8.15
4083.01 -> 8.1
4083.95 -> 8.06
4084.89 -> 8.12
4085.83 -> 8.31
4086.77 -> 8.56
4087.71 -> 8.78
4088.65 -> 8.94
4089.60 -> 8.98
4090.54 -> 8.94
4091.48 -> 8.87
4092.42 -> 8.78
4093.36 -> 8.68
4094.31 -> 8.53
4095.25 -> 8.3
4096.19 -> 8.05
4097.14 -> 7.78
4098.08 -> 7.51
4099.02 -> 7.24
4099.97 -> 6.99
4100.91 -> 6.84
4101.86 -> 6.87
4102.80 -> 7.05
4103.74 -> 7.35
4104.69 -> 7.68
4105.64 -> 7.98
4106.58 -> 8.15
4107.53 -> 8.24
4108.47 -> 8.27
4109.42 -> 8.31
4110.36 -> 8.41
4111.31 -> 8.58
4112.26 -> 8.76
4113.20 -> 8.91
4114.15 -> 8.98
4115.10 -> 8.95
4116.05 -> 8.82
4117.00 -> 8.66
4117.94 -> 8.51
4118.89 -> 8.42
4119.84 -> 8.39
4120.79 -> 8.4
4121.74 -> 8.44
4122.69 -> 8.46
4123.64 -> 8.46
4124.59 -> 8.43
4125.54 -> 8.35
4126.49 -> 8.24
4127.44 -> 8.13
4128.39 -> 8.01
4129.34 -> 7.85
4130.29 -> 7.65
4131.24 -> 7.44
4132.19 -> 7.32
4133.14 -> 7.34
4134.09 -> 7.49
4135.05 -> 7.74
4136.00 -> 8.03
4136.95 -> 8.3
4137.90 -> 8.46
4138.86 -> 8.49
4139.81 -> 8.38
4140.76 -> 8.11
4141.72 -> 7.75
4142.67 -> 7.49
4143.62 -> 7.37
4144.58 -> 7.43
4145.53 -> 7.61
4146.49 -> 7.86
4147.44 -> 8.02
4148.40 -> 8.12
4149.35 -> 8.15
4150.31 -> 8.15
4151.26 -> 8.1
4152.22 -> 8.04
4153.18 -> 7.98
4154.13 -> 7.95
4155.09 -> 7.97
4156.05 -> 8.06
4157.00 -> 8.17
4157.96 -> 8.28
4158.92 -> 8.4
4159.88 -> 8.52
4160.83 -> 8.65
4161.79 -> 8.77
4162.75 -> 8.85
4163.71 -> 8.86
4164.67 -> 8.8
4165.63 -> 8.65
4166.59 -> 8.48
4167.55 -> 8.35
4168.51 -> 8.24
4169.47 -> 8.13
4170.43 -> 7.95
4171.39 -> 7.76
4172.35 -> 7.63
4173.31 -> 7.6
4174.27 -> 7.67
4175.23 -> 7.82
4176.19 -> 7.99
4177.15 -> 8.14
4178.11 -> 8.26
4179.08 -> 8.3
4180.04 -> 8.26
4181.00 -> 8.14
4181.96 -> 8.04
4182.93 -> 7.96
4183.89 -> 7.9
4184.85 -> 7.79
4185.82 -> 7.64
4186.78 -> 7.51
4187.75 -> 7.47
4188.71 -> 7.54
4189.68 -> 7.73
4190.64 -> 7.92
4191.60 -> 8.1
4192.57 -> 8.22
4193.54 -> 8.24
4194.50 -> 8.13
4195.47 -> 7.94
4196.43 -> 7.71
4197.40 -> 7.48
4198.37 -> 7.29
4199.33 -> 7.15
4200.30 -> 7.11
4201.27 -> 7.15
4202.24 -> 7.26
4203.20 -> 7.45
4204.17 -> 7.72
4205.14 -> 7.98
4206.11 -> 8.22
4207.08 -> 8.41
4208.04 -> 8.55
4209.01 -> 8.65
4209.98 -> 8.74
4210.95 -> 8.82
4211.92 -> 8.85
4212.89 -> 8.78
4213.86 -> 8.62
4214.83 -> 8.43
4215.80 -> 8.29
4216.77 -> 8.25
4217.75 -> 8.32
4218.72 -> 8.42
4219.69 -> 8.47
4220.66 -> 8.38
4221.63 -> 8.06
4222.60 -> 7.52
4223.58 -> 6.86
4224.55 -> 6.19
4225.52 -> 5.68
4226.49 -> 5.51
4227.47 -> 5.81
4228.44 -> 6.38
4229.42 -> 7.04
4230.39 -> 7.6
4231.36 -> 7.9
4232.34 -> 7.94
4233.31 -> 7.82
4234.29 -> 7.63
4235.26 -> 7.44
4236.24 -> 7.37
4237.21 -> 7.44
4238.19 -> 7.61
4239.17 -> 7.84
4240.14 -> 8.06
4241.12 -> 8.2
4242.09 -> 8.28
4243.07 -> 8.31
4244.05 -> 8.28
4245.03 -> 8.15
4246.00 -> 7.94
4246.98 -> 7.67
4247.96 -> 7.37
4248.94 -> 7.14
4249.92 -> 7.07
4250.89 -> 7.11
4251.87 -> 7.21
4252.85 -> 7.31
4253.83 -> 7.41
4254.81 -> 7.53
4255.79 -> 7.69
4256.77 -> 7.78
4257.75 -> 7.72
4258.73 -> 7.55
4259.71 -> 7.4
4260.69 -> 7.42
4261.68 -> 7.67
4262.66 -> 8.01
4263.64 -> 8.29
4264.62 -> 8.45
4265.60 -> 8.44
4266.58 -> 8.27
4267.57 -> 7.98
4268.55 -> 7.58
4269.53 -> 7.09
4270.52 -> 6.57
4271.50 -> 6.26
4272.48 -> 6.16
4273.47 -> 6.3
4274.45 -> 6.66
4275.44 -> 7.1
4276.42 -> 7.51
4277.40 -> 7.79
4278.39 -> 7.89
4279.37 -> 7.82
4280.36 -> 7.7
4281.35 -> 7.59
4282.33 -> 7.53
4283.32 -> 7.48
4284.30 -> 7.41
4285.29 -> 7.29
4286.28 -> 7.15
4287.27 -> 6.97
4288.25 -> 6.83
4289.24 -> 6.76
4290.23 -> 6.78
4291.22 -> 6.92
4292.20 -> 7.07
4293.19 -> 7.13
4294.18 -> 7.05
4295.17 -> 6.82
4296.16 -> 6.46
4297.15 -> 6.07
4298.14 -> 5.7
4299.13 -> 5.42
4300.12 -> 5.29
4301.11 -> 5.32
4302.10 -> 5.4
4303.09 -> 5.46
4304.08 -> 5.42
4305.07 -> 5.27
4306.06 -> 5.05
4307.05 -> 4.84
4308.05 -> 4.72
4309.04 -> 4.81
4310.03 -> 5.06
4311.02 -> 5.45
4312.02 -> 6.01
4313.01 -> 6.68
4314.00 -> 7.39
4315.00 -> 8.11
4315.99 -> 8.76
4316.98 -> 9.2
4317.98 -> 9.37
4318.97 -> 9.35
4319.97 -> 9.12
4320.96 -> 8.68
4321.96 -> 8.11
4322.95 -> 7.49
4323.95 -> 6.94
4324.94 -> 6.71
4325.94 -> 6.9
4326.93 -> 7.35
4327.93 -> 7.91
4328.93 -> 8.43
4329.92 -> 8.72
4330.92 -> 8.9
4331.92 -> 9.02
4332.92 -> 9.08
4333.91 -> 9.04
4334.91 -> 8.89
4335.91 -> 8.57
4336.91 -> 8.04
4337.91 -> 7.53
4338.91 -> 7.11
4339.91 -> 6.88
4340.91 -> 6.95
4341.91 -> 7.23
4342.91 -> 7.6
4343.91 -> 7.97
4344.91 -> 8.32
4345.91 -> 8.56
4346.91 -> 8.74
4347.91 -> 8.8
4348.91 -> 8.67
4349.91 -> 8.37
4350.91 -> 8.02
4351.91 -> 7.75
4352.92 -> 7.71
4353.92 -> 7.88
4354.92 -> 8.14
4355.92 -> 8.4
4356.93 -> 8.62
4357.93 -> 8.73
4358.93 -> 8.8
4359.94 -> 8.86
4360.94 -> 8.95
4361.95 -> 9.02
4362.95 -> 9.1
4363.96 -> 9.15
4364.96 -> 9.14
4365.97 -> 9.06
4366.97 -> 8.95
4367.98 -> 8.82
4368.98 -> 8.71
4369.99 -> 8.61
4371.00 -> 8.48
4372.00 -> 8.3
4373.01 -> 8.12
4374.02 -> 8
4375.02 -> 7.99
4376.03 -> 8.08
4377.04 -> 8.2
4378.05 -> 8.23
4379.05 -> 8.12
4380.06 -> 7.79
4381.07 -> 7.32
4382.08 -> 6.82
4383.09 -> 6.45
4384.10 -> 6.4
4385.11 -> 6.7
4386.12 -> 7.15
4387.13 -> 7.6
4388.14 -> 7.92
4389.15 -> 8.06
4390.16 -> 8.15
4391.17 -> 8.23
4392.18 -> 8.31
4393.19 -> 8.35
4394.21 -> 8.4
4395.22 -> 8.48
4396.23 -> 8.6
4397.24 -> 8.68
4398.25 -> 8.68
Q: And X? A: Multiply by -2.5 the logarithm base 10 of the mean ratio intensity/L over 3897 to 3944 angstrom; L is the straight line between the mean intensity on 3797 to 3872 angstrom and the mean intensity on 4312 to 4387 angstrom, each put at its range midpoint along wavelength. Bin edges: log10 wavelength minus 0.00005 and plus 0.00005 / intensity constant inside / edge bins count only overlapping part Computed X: 0.20 mag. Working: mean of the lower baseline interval 4.26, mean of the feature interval 4.06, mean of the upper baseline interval 8.15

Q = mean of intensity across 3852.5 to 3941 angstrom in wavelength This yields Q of 4.33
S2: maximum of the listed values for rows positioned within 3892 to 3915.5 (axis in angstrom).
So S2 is 6.22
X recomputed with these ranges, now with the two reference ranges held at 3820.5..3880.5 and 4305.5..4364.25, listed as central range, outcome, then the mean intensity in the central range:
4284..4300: 0.13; 6.69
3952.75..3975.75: 0.30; 3.68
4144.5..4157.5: -0.25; 7.99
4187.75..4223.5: -0.18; 8.03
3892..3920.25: -0.21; 5.31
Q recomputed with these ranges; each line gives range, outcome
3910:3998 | 4.59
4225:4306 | 7.15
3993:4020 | 7.62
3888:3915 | 5.22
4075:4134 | 8.11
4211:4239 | 7.61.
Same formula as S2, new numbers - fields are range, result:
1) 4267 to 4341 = 9.37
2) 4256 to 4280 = 8.45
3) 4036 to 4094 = 8.98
